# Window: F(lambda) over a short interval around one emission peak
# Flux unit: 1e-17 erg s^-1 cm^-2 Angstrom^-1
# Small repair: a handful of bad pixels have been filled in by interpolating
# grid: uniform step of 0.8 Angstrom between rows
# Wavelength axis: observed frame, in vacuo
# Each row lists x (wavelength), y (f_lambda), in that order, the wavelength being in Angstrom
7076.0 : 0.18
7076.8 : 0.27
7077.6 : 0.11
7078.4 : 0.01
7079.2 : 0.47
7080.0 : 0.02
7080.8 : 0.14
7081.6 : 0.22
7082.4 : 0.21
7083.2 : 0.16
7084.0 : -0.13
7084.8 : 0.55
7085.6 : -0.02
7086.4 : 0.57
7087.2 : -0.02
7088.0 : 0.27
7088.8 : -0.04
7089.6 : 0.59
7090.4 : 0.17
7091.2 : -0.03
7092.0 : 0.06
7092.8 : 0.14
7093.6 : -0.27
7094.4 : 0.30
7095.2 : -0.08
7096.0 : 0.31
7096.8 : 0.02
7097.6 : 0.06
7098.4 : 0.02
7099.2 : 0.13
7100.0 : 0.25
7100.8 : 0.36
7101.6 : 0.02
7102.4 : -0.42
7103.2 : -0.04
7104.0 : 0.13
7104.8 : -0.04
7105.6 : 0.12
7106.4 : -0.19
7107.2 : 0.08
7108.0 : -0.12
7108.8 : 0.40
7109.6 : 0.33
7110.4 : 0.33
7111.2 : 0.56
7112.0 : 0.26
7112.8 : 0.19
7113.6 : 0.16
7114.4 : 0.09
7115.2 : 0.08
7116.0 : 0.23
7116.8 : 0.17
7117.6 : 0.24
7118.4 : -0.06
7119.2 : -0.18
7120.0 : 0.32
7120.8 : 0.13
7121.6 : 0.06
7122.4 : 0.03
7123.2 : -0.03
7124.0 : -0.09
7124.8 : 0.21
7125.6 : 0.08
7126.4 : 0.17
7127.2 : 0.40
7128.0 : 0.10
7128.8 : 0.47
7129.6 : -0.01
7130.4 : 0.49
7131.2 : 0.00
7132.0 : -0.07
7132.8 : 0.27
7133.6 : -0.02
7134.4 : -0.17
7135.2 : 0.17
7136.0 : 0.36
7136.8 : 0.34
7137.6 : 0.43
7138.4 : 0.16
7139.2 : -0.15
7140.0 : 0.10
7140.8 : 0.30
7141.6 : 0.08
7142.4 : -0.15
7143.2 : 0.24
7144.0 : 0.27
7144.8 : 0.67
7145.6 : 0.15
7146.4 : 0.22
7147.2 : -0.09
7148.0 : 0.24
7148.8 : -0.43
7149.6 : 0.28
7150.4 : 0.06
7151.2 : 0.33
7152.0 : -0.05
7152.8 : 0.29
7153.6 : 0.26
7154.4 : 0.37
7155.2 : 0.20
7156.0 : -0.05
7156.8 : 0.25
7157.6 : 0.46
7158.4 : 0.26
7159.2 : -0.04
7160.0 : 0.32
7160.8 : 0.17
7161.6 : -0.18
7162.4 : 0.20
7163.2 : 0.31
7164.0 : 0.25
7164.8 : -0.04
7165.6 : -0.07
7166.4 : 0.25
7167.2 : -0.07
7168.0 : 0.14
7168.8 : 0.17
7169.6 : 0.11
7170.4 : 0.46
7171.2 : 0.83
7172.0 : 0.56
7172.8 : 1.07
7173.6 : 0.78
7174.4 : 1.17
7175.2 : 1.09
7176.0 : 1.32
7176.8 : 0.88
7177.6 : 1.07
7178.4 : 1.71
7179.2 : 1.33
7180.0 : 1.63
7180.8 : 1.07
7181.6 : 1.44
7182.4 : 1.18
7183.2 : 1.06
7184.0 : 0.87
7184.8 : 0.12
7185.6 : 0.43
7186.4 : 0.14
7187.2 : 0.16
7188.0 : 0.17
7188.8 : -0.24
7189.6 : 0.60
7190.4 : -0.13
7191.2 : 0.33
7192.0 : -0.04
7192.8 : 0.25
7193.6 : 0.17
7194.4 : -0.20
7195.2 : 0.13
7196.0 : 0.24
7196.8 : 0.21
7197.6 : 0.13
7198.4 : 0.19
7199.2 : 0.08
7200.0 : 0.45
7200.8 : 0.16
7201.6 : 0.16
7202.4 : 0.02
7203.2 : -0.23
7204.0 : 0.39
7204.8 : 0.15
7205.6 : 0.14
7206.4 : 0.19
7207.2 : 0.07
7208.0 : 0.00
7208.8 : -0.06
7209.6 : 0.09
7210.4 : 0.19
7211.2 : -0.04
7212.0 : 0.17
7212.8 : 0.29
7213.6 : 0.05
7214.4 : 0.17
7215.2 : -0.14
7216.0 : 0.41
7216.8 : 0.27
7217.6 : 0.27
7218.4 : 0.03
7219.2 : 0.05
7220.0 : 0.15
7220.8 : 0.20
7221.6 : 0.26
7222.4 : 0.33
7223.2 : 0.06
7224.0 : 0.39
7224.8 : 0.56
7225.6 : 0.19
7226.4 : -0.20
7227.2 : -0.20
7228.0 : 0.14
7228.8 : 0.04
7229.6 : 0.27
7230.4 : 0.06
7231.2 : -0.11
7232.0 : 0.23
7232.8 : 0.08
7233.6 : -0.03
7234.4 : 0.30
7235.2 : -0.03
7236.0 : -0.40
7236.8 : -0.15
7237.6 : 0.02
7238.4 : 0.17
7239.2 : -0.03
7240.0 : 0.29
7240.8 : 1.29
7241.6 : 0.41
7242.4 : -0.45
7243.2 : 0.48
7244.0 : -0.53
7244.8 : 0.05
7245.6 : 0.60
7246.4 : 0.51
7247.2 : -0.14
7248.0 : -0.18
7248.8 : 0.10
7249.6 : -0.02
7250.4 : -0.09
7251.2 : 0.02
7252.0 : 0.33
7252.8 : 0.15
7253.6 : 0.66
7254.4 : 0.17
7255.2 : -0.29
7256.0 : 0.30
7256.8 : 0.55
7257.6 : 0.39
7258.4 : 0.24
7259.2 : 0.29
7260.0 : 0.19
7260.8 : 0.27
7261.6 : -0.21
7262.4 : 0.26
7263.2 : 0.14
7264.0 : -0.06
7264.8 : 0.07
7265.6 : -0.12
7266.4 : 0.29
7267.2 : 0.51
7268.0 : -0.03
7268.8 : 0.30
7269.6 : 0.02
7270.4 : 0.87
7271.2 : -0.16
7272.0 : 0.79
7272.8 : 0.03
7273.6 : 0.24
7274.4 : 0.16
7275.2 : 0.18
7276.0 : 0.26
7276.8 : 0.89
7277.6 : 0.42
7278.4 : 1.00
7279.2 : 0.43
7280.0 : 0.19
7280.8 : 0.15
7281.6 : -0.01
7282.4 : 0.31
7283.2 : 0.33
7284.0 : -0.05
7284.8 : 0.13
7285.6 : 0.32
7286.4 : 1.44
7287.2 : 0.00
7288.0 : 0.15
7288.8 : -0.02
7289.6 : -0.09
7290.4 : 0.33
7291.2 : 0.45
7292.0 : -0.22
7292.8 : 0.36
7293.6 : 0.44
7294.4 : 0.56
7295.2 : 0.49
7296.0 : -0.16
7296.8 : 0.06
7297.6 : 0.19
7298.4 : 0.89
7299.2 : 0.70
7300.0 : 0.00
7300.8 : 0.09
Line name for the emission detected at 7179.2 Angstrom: [O II]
